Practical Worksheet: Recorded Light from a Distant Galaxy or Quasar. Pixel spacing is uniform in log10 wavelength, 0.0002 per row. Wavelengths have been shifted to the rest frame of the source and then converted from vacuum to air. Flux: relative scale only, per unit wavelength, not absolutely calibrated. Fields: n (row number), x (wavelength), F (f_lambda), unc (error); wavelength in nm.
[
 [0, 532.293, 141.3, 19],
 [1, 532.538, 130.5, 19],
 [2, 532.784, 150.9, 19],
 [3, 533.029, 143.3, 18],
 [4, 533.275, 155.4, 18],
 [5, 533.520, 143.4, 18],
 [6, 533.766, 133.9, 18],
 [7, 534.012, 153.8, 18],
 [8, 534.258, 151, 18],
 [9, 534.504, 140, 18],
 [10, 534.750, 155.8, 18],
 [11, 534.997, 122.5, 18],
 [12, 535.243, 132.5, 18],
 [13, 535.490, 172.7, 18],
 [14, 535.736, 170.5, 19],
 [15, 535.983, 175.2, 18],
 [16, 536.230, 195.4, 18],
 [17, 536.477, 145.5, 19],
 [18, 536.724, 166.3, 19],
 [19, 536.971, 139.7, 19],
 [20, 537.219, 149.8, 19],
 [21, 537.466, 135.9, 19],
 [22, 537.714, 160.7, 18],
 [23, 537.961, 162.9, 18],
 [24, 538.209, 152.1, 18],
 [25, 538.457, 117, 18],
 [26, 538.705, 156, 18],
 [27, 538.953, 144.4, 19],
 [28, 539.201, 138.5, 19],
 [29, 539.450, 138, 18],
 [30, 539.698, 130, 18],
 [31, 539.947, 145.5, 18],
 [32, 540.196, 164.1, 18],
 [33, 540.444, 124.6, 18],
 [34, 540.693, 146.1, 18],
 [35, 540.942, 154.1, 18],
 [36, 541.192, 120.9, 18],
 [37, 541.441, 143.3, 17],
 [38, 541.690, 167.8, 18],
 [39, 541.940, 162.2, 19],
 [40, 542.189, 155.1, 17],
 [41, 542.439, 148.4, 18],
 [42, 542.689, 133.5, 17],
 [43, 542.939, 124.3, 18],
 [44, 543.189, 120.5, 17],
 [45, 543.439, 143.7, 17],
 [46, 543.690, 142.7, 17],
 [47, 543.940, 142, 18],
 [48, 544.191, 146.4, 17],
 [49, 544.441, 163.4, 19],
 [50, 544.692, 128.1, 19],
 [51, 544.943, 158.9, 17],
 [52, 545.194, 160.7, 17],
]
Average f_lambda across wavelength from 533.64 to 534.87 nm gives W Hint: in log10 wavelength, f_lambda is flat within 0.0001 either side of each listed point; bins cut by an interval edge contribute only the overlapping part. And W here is 147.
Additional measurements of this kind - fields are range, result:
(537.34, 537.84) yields 149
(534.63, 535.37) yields 137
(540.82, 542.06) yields 150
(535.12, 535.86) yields 159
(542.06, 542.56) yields 152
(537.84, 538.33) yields 157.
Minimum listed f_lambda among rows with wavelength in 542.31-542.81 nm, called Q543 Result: 133.5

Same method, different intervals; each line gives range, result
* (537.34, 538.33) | 135.9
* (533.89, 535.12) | 122.5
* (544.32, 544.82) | 128.1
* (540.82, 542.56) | 120.9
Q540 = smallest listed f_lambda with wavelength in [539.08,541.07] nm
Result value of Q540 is 124.6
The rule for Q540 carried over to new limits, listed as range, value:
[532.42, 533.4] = 130.5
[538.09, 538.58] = 117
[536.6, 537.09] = 139.7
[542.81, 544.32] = 120.5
